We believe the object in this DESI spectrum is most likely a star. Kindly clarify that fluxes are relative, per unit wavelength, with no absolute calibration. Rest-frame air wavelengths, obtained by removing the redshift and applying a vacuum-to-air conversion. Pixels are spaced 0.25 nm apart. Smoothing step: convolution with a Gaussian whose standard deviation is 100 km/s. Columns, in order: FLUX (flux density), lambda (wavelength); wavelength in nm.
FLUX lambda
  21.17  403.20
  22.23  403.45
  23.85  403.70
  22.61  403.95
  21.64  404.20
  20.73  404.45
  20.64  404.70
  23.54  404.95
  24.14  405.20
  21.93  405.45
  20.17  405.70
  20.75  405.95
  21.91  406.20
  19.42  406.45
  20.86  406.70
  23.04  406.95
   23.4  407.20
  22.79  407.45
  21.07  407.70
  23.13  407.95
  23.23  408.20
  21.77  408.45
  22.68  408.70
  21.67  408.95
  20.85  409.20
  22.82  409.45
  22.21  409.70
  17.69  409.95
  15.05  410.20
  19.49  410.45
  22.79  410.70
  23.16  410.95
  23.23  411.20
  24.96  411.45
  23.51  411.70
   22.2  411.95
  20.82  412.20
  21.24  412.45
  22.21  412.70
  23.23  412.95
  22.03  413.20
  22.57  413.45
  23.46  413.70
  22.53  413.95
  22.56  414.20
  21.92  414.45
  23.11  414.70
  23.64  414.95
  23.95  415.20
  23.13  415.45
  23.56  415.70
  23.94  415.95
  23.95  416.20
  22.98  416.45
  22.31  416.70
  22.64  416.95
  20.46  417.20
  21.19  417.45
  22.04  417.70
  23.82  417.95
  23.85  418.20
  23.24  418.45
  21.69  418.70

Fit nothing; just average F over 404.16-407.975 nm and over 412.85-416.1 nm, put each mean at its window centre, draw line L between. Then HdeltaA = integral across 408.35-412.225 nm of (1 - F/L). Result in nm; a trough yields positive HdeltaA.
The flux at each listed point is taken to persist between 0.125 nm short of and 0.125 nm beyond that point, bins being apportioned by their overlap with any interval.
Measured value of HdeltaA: 0.148 nm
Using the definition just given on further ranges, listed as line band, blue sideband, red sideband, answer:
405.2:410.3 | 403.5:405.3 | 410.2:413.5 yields 0.20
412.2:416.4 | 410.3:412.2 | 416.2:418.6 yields -0.06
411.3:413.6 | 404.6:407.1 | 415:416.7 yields 0.03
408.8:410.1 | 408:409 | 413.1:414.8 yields 0.09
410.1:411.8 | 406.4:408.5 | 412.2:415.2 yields 0.04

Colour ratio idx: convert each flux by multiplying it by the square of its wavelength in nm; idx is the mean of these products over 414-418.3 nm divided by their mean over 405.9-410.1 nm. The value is 1.1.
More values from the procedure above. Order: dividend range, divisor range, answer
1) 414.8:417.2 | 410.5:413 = 1.05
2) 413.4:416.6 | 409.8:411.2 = 1.18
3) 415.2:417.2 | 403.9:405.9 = 1.12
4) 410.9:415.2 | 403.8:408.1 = 1.08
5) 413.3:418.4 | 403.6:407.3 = 1.10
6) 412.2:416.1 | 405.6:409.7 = 1.08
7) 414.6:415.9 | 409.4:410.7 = 1.23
